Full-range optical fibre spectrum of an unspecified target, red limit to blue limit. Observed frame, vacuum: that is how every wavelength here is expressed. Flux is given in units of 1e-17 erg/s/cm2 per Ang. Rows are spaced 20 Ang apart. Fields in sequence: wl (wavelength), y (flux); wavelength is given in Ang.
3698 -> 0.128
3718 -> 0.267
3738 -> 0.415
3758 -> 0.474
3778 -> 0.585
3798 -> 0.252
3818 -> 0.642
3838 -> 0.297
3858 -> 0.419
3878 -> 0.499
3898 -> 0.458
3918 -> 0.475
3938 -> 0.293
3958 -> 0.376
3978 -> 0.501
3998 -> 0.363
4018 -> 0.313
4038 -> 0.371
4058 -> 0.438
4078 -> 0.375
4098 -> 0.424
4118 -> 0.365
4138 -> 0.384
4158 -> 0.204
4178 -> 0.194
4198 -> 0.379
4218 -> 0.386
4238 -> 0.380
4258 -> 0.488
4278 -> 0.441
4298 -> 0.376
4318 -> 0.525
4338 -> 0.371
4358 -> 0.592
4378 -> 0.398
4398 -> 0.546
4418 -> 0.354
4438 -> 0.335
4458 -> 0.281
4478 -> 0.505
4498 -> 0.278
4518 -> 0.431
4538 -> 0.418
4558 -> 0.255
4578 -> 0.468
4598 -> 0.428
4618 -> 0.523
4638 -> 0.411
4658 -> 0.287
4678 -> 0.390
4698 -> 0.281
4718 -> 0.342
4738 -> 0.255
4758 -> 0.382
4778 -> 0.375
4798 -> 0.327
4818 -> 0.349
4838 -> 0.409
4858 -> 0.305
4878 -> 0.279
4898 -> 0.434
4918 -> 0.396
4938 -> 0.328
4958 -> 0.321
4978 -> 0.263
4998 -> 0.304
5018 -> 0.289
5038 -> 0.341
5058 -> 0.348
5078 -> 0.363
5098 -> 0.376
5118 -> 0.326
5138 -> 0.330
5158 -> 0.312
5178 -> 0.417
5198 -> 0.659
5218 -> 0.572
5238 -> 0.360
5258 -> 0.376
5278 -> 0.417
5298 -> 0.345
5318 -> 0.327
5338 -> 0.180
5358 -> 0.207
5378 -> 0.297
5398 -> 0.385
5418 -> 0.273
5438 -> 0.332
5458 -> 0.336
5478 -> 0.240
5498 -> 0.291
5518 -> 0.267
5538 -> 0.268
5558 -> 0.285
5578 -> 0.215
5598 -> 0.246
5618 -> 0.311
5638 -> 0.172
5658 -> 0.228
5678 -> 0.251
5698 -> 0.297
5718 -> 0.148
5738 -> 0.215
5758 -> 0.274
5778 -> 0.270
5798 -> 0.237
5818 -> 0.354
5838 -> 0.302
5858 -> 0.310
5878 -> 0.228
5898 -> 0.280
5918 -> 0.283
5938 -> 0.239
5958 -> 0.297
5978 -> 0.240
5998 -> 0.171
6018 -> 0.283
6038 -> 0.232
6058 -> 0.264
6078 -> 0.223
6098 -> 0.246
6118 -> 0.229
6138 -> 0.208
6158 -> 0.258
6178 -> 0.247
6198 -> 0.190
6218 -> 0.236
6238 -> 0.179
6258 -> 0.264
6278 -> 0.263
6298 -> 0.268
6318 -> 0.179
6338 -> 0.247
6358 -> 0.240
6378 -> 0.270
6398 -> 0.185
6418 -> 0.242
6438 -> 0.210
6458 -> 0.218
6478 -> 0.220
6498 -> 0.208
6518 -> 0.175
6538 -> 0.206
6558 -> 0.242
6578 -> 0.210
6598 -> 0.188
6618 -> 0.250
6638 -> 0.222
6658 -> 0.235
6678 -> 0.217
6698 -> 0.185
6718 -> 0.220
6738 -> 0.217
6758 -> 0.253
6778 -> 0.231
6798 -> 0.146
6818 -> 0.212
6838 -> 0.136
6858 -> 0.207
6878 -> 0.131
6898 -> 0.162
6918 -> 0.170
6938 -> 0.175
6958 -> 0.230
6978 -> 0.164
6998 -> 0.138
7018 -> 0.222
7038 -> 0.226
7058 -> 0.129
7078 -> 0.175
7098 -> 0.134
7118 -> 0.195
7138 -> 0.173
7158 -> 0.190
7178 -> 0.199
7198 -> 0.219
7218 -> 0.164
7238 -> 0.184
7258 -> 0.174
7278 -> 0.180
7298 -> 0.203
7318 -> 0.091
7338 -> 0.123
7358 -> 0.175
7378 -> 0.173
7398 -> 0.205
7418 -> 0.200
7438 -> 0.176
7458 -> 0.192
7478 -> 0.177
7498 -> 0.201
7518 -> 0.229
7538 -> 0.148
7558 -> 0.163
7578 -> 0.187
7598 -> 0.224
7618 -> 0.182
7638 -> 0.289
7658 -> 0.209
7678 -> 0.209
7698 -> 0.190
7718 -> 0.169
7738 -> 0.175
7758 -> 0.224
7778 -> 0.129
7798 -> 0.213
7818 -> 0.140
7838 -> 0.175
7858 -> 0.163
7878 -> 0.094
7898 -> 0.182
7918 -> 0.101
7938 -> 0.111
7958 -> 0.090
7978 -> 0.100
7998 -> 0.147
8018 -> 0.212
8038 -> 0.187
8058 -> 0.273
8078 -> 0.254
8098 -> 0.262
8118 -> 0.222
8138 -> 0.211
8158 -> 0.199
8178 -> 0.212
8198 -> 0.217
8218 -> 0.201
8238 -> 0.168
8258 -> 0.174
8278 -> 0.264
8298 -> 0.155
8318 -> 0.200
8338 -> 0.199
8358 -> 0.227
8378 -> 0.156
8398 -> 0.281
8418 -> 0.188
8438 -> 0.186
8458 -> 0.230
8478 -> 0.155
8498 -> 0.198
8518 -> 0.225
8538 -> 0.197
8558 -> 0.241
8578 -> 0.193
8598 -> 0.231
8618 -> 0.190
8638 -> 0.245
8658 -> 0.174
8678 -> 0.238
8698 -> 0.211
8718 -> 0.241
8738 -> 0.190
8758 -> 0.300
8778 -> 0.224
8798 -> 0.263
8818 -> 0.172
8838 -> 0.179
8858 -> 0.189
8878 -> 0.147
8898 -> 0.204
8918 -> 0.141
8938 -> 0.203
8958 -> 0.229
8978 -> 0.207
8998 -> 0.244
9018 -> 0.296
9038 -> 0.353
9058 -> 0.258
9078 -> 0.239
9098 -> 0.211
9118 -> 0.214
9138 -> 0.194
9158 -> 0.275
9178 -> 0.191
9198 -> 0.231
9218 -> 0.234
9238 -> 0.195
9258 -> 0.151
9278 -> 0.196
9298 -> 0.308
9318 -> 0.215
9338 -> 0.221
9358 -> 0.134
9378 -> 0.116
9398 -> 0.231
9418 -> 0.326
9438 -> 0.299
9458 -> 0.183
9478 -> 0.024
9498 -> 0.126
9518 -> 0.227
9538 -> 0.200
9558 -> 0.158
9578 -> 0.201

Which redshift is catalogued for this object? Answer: 0.86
